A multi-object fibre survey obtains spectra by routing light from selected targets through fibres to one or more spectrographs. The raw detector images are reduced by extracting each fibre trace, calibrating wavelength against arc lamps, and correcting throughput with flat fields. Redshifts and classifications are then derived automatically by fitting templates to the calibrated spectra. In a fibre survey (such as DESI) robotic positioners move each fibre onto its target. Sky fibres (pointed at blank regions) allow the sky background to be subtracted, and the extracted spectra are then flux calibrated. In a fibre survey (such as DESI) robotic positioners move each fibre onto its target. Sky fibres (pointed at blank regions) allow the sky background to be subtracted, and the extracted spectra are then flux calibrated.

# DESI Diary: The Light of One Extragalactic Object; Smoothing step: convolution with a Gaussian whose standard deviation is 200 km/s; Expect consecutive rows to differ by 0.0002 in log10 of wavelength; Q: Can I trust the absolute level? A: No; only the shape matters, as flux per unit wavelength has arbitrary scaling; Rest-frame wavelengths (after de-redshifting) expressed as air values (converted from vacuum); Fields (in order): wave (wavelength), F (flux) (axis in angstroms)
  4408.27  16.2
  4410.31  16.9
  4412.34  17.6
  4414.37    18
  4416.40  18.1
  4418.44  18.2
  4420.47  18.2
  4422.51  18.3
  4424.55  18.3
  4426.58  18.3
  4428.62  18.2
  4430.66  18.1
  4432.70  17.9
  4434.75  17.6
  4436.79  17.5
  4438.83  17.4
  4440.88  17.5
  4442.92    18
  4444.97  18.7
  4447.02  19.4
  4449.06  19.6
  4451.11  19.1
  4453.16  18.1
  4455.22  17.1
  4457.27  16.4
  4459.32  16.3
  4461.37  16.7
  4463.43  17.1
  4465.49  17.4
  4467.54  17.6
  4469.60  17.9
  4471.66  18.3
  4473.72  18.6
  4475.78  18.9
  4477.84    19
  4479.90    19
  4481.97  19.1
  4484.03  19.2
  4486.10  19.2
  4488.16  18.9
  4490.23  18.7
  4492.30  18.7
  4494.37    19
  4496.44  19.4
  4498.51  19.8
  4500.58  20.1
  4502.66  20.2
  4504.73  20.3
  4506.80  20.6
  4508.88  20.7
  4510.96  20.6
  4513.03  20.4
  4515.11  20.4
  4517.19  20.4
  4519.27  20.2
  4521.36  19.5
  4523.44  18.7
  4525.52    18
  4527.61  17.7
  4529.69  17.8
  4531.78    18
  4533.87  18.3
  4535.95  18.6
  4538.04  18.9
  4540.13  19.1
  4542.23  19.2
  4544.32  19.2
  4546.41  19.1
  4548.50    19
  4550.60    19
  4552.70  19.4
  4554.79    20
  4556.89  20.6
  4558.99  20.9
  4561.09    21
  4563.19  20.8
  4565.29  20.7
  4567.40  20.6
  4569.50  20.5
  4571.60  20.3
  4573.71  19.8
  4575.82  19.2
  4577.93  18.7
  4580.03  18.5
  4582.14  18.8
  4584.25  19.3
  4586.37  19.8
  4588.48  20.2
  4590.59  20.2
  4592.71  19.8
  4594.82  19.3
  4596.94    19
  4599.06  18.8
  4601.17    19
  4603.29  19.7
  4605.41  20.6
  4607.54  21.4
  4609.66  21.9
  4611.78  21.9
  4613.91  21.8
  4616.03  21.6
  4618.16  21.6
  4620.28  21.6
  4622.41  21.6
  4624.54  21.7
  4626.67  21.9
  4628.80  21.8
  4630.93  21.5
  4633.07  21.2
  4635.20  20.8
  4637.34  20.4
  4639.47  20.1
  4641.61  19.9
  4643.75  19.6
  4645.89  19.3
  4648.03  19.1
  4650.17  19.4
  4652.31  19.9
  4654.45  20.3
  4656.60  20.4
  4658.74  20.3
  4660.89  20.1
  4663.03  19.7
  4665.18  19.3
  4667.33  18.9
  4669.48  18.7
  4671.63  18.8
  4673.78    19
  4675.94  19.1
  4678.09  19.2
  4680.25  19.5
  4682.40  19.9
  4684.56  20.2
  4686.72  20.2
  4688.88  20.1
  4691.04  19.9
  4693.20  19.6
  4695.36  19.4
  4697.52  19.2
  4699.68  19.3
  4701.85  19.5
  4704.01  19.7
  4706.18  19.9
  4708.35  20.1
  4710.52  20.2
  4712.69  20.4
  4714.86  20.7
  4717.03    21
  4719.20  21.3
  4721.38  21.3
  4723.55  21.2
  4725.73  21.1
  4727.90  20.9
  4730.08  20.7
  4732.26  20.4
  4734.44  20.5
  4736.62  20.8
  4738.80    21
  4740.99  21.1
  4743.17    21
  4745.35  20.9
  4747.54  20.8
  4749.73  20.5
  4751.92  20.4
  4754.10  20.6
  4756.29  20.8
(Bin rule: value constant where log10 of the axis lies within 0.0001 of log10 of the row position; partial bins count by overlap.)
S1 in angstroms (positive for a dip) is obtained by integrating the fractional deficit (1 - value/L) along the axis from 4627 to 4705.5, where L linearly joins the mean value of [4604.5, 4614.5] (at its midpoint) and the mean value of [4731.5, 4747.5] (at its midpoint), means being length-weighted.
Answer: 5.1 angstroms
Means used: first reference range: 21.5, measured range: 19.8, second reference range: 20.8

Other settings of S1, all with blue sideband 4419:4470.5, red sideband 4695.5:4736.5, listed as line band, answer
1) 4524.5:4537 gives 0.41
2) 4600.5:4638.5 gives -3.39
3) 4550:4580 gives -1.70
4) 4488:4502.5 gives -0.76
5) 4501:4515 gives -1.51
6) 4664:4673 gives 0.46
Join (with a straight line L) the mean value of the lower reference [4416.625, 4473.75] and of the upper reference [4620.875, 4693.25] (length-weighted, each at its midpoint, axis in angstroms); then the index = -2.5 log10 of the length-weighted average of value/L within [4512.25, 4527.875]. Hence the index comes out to -0.05 mag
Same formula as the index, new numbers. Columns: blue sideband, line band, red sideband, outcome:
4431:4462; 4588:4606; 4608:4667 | 0.027 mag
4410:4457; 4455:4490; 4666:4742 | 0.017 mag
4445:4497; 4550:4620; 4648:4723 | -0.057 mag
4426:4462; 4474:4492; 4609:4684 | -0.036 mag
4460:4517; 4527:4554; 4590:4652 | 0.053 mag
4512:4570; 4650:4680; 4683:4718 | 0.019 mag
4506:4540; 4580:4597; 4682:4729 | 0.007 mag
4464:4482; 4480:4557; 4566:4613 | -0.022 mag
